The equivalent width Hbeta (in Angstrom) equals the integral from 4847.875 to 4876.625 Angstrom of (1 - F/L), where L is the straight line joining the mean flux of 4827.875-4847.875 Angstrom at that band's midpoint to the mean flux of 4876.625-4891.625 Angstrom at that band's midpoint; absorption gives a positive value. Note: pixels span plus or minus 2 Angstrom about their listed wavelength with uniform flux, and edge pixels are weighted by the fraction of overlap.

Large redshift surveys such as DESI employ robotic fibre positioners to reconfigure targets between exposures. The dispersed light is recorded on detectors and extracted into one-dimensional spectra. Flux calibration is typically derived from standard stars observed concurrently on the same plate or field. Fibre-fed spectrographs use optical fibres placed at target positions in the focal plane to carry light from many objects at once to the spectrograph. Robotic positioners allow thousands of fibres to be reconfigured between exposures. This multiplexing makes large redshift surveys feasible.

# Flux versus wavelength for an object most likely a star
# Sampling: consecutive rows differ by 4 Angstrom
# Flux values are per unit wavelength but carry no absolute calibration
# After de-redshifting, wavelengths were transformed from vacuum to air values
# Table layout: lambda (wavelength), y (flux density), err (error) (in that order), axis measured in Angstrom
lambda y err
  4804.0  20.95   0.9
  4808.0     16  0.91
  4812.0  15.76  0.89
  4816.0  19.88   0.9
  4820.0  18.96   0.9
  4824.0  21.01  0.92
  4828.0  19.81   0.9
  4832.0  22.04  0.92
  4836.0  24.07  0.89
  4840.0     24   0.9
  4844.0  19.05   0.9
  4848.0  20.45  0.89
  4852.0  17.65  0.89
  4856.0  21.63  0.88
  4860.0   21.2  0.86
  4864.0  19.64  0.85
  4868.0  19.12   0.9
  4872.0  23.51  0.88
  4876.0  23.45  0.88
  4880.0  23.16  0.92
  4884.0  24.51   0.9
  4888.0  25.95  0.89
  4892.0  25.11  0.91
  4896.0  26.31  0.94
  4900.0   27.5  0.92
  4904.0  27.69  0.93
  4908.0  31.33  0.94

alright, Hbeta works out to 3.1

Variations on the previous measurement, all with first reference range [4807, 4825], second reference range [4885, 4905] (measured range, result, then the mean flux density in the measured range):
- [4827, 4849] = -1.27 Angstrom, 21.7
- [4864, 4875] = 1.19 Angstrom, 21.2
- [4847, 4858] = 1.08 Angstrom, 19.9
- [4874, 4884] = 0.48 Angstrom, 23.5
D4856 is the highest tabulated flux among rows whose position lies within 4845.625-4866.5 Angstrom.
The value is 21.63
